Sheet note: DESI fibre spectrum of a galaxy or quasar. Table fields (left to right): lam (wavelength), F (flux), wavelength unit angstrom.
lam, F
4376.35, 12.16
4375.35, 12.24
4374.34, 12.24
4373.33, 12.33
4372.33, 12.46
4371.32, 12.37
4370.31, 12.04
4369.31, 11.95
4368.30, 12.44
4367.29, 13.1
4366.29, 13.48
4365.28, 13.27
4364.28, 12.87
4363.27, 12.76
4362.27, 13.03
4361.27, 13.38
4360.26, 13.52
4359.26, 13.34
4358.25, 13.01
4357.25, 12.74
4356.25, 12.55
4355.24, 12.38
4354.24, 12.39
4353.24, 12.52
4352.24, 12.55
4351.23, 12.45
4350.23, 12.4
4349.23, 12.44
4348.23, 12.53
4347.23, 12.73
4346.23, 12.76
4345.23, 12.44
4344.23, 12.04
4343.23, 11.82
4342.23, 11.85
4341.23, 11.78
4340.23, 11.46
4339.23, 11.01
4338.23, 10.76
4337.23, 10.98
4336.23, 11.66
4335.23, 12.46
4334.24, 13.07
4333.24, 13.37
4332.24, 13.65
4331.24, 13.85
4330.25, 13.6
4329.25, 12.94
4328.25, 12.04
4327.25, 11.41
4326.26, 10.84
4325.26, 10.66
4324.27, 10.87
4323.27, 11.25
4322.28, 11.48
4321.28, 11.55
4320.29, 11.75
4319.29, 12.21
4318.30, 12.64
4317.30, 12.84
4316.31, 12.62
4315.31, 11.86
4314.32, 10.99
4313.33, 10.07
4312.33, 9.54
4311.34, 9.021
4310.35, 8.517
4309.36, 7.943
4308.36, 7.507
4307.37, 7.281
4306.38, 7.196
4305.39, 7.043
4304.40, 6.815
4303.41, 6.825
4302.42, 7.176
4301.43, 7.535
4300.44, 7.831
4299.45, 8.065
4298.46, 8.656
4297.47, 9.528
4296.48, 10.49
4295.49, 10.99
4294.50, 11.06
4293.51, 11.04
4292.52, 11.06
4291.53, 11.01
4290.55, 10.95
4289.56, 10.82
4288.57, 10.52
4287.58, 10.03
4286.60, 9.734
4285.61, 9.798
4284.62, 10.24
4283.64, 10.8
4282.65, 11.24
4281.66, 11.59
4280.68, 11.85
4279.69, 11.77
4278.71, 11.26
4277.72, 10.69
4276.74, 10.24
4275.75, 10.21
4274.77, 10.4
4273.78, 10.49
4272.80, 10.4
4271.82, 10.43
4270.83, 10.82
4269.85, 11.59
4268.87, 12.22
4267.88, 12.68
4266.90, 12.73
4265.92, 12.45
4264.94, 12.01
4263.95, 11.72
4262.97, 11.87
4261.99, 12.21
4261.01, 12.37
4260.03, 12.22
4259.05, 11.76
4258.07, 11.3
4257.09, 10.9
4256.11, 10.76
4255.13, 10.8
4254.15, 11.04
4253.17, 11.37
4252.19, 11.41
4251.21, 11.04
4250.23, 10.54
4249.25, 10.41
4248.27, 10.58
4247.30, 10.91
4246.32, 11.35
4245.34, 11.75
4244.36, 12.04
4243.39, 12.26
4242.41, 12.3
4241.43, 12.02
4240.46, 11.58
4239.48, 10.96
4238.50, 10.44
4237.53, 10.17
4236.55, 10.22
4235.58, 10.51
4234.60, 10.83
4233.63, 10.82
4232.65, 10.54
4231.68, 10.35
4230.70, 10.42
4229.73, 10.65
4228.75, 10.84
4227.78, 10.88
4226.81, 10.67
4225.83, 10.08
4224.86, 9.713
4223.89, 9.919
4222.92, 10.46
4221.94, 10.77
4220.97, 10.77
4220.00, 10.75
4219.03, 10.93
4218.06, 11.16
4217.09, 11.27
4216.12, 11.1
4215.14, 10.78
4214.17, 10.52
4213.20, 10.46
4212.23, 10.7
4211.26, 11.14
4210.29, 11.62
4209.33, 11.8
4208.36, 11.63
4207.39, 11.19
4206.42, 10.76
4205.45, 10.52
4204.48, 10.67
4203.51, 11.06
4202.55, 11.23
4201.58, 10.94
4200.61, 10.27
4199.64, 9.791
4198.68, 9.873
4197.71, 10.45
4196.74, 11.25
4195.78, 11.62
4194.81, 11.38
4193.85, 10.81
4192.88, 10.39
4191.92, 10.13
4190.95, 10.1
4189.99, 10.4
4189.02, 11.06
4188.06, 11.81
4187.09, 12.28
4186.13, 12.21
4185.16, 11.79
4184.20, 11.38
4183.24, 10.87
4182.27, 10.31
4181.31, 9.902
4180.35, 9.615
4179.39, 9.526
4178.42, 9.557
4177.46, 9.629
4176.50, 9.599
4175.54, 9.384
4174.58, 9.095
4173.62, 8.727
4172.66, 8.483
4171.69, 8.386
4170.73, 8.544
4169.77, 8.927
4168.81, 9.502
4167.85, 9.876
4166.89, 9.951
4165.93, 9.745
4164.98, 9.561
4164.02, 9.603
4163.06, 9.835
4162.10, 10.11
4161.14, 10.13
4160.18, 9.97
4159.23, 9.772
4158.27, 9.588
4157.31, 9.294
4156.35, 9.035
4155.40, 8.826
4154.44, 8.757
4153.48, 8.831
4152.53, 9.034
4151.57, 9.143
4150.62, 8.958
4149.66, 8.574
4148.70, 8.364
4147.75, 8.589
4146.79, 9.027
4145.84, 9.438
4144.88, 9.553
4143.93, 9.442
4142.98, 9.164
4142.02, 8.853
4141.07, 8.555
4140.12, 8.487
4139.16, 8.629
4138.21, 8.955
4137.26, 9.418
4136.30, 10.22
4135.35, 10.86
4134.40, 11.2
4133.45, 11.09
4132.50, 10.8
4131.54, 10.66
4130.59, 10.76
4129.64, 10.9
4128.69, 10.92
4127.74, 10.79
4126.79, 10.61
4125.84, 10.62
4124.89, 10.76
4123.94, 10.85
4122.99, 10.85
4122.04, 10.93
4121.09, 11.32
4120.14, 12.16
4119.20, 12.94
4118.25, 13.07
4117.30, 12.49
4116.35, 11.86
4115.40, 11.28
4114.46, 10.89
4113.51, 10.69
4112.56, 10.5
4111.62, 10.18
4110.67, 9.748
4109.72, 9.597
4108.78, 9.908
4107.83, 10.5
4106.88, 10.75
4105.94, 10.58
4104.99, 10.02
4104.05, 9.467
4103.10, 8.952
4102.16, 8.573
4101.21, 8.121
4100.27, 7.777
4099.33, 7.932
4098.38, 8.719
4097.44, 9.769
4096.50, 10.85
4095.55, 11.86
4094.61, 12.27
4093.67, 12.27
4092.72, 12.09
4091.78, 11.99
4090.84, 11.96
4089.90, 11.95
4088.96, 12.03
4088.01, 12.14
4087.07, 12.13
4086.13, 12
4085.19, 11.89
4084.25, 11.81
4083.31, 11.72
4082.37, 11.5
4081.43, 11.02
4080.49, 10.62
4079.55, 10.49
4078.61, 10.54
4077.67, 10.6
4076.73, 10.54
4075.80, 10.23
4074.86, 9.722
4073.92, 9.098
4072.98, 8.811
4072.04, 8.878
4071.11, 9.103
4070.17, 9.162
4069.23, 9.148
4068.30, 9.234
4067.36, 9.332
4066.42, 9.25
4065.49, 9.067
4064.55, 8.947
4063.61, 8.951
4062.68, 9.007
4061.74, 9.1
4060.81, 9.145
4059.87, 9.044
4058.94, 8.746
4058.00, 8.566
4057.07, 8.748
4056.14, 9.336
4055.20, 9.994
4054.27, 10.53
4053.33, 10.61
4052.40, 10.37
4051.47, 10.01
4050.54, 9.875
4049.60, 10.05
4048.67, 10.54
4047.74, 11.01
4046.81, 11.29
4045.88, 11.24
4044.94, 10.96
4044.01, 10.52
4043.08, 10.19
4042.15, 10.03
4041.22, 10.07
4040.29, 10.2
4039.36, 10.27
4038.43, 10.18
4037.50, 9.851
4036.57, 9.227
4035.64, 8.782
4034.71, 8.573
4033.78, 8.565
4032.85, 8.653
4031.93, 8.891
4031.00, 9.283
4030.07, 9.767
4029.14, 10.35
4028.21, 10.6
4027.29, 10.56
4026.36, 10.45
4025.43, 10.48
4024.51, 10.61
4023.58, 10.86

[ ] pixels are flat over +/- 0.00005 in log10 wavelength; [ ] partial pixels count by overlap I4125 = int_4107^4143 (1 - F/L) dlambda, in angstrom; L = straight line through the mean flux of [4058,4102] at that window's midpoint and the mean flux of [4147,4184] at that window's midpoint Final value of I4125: -3.1 angstrom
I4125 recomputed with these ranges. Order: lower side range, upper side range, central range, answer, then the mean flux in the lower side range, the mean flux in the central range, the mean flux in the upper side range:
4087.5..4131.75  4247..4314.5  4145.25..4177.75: 4.26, 10.8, 9.24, 10.3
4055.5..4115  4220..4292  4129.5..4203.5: 4.73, 10.1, 9.89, 11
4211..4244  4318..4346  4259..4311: 5.40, 10.8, 10.2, 12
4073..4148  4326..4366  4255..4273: 0.18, 10.5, 11.7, 12.5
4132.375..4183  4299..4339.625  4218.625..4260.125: -3.98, 9.4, 10.9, 10.5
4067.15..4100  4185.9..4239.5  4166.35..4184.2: 2.08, 10.7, 9.49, 10.8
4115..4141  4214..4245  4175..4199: 0.49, 10.8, 10.6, 10.8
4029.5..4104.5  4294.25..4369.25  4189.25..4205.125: 0.02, 10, 10.7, 11.3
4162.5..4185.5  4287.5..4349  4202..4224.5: -2.18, 9.65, 10.9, 10.8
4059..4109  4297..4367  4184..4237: -0.38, 10.2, 10.8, 11.3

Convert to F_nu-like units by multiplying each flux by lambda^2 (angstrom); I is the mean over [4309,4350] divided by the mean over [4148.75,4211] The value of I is 1.24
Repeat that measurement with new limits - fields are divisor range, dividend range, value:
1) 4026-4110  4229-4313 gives 1.15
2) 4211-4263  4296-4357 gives 1.04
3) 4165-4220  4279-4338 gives 1.07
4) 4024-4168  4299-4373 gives 1.27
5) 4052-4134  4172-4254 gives 1.09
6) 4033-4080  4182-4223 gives 1.21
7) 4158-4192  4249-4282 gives 1.19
